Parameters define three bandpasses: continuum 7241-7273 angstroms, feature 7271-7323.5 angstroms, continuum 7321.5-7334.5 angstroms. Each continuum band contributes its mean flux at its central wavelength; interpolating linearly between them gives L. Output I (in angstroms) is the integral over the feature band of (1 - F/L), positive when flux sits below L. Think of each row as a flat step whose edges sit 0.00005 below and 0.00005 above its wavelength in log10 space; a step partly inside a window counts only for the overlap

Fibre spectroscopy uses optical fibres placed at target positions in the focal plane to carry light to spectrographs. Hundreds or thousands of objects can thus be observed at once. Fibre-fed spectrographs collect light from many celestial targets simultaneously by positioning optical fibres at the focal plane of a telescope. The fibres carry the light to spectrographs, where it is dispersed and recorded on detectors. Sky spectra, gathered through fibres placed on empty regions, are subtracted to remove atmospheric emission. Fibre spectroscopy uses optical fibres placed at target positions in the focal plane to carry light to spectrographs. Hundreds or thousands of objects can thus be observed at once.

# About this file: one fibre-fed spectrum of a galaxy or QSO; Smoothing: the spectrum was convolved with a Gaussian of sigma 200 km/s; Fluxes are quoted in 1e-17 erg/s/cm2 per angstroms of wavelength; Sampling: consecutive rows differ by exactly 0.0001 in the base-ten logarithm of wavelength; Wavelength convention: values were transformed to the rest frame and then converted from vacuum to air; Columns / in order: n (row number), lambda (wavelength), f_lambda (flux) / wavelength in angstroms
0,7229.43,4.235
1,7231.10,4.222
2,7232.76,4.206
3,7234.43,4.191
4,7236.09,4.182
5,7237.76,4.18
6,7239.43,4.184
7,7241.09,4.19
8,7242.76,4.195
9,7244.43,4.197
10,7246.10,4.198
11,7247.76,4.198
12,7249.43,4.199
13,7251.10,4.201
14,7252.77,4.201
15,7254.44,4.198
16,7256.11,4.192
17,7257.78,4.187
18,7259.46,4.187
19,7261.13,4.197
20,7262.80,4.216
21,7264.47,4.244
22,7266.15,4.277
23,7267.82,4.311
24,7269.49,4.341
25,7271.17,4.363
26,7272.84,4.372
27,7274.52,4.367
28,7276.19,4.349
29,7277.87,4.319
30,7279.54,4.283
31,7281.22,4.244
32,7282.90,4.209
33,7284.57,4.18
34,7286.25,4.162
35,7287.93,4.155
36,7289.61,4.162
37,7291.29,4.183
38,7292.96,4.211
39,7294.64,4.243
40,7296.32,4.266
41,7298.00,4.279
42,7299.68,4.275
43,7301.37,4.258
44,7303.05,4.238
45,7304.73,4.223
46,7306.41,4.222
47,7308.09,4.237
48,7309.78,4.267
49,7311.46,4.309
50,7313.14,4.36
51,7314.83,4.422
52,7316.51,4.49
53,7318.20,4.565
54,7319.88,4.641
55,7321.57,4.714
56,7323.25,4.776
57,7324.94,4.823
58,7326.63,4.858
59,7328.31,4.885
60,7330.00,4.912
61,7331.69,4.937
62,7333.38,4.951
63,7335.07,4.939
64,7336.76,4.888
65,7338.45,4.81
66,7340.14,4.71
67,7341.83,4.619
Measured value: 3.11 angstroms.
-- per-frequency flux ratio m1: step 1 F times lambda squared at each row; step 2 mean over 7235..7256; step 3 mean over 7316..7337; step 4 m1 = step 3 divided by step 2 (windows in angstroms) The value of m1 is 1.17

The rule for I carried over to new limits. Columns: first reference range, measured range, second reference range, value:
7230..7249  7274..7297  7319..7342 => 1.4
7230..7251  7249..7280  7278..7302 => -0.4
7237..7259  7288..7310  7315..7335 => 1.7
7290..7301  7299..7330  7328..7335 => 0.8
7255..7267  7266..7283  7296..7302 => -0.4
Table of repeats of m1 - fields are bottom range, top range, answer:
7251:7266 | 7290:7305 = 1.02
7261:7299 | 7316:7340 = 1.14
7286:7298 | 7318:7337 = 1.16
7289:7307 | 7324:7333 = 1.16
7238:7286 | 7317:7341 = 1.15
